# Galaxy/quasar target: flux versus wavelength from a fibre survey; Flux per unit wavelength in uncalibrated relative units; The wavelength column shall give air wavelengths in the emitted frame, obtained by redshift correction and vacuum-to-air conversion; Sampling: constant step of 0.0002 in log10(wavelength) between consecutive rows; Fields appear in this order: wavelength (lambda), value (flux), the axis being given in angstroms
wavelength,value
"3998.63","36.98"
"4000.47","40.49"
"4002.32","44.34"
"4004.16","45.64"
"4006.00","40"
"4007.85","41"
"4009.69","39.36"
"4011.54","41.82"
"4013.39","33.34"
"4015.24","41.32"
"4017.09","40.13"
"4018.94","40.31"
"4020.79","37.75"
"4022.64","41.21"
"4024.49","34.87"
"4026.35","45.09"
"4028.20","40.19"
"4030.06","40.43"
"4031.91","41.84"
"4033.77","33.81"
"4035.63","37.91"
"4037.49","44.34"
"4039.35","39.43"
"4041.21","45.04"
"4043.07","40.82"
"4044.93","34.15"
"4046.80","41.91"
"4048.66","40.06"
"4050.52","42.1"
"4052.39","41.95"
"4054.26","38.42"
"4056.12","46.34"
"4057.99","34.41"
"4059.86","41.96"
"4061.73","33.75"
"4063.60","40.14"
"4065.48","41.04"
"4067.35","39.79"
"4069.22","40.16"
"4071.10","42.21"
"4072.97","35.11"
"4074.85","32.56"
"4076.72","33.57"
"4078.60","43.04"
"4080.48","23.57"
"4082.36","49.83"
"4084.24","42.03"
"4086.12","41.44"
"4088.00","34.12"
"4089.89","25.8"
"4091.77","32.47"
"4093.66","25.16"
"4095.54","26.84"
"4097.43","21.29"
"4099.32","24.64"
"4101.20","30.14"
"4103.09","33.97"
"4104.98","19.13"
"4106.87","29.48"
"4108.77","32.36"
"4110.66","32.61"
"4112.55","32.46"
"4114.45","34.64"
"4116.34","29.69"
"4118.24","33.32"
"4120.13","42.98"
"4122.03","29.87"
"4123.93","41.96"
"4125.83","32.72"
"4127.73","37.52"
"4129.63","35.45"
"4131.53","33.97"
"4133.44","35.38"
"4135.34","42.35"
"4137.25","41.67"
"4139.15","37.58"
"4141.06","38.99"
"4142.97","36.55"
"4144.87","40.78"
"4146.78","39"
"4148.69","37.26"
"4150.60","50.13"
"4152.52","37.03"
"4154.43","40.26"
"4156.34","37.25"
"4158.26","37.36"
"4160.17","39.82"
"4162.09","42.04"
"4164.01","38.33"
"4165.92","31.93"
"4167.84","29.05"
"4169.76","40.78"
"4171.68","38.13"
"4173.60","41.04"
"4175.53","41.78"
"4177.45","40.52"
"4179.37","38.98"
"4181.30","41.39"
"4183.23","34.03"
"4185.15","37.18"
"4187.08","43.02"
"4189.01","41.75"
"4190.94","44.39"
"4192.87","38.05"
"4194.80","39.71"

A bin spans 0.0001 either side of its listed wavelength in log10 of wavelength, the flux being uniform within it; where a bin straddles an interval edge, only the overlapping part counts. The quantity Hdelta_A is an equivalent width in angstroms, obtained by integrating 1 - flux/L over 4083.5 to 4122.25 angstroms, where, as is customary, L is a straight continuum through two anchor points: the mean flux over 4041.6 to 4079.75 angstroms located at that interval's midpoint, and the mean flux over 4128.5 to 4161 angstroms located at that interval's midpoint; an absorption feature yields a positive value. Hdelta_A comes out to 7.83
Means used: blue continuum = 39.2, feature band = 31.1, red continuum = 38.9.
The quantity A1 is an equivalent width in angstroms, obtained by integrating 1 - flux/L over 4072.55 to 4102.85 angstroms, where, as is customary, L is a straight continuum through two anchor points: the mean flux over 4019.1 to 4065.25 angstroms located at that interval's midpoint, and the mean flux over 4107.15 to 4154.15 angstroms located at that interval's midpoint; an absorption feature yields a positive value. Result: 4.59 angstroms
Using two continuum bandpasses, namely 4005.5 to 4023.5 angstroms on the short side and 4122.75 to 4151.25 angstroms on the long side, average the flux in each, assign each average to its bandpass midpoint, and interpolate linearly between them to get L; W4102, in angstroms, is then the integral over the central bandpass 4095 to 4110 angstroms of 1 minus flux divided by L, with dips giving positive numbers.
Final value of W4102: 4.4 angstroms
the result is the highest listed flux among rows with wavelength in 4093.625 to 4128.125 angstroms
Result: 42.98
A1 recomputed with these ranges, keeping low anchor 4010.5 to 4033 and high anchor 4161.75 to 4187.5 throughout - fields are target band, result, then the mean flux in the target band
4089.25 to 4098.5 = 3.0 angstroms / 26.3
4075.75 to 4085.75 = 0.2 angstroms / 38.6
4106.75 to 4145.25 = 2.8 angstroms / 35.9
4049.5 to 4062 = -0.2 angstroms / 40.2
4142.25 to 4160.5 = -0.5 angstroms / 39.6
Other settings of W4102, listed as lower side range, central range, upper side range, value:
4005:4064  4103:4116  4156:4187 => 2.9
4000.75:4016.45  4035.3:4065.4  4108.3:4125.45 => -1.5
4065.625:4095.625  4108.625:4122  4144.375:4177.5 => 1.2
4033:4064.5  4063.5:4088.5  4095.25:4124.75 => -1.8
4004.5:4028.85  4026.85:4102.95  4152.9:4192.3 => 4.8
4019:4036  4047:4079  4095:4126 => -3.0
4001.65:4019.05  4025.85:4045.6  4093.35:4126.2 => -1.1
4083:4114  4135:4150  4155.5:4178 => -1.7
